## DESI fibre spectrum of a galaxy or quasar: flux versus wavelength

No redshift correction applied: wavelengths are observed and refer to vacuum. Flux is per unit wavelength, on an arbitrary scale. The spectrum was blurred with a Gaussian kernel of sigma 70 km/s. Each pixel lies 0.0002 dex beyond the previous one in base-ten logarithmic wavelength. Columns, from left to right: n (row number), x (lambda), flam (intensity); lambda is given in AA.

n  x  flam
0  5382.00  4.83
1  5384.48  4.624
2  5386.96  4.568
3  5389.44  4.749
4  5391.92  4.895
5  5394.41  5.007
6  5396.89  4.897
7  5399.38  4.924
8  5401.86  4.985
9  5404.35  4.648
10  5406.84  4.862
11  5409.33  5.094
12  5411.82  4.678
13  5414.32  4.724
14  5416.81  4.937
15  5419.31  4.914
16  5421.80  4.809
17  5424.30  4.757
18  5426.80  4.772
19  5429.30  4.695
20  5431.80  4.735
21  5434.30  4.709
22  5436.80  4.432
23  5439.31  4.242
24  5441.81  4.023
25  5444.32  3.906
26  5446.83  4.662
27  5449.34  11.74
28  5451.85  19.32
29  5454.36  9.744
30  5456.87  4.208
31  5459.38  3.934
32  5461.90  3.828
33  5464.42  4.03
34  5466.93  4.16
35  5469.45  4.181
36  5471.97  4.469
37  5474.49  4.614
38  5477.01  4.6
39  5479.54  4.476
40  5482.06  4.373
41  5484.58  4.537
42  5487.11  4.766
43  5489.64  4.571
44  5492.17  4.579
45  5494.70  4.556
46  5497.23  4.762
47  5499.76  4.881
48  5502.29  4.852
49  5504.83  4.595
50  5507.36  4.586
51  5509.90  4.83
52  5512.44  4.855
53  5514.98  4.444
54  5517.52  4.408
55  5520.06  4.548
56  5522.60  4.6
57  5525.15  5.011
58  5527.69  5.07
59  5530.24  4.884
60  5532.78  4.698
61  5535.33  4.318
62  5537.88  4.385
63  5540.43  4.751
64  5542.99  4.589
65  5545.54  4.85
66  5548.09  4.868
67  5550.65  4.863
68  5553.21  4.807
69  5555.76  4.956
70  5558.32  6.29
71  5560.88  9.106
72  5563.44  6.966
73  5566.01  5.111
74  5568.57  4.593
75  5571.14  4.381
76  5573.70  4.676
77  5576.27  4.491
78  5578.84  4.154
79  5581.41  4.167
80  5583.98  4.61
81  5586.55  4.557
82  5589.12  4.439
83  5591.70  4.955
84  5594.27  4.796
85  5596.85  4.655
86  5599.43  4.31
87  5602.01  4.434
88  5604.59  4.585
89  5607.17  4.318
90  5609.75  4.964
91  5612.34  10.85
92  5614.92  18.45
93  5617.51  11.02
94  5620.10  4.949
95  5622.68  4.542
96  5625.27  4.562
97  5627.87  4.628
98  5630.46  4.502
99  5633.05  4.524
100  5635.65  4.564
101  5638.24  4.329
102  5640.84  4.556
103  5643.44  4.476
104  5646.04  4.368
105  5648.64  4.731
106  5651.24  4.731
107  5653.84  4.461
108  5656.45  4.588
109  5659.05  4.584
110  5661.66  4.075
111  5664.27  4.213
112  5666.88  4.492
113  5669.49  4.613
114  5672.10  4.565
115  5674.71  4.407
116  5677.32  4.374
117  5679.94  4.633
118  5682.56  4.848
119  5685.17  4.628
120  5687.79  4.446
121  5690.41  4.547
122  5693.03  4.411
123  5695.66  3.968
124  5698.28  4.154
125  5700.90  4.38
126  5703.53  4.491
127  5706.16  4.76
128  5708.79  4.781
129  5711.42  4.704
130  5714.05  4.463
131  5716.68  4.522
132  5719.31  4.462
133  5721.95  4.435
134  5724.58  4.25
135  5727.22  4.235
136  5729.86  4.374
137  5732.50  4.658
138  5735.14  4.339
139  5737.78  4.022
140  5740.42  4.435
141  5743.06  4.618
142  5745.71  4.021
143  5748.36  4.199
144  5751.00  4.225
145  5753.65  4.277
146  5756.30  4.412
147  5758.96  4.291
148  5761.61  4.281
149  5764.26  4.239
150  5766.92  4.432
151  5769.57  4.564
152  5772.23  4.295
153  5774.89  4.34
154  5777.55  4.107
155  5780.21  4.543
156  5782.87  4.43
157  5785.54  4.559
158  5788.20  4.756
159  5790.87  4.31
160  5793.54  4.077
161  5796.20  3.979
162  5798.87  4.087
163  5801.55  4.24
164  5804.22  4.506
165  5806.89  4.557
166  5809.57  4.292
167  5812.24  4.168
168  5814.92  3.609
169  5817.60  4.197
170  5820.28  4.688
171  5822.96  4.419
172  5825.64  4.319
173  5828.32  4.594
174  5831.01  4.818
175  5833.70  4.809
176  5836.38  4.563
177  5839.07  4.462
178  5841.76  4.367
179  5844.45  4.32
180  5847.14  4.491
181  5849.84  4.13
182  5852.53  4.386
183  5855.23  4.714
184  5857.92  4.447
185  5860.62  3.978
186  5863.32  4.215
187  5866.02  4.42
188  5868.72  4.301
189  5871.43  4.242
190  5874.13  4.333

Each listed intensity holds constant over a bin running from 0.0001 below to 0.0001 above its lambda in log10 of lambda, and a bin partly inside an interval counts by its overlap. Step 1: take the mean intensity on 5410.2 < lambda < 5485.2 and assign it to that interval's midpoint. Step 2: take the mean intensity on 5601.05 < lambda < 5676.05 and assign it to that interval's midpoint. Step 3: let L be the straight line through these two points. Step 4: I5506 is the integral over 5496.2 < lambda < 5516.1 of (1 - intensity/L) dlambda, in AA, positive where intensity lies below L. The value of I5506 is 2.5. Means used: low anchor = 5.38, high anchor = 5.45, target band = 4.73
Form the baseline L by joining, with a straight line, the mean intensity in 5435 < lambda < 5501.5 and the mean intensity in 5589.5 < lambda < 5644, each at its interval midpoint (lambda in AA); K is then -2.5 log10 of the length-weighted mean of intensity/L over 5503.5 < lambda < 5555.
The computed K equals 0.19 mag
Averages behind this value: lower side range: 5.43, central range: 4.7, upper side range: 5.85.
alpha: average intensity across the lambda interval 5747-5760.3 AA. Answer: 4.28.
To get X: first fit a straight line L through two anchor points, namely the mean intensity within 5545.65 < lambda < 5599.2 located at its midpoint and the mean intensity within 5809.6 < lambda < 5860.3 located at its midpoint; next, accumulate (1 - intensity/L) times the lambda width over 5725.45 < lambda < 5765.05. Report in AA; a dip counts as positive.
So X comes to 2.7 AA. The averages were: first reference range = 5.05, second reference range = 4.41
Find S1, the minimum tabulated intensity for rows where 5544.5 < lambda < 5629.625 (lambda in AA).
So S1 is 4.154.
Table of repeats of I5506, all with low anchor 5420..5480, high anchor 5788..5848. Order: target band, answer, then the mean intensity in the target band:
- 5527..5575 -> 0.51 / 5.17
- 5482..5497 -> 2.30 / 4.59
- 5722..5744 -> 1.30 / 4.37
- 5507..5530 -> 2.64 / 4.72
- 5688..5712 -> 1.46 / 4.46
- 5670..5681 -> 0.74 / 4.5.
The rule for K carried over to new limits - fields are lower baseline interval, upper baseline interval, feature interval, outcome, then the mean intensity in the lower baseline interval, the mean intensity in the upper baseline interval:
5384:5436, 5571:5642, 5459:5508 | 0.14 mag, 4.81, 5.52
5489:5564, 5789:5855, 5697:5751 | 0.04 mag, 4.97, 4.36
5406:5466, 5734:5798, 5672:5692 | 0.03 mag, 5.66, 4.32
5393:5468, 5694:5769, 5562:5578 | -0.02 mag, 5.48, 4.37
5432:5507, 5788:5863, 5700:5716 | 0.02 mag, 5.35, 4.36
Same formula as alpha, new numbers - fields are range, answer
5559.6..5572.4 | 6.03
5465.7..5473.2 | 4.27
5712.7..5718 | 4.5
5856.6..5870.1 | 4.27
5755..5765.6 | 4.3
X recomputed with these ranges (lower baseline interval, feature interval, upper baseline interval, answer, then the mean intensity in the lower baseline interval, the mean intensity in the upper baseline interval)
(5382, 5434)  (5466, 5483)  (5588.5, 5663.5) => 2.0 AA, 4.81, 5.48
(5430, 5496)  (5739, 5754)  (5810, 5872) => 1.1 AA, 5.43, 4.38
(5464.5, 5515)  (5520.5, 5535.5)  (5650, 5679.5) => -0.8 AA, 4.58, 4.47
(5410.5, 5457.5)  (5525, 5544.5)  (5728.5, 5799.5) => 2.9 AA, 6.03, 4.33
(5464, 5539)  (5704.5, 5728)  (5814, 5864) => -0.2 AA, 4.6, 4.41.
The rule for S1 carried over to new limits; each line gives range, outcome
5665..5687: 4.374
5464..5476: 4.03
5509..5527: 4.408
